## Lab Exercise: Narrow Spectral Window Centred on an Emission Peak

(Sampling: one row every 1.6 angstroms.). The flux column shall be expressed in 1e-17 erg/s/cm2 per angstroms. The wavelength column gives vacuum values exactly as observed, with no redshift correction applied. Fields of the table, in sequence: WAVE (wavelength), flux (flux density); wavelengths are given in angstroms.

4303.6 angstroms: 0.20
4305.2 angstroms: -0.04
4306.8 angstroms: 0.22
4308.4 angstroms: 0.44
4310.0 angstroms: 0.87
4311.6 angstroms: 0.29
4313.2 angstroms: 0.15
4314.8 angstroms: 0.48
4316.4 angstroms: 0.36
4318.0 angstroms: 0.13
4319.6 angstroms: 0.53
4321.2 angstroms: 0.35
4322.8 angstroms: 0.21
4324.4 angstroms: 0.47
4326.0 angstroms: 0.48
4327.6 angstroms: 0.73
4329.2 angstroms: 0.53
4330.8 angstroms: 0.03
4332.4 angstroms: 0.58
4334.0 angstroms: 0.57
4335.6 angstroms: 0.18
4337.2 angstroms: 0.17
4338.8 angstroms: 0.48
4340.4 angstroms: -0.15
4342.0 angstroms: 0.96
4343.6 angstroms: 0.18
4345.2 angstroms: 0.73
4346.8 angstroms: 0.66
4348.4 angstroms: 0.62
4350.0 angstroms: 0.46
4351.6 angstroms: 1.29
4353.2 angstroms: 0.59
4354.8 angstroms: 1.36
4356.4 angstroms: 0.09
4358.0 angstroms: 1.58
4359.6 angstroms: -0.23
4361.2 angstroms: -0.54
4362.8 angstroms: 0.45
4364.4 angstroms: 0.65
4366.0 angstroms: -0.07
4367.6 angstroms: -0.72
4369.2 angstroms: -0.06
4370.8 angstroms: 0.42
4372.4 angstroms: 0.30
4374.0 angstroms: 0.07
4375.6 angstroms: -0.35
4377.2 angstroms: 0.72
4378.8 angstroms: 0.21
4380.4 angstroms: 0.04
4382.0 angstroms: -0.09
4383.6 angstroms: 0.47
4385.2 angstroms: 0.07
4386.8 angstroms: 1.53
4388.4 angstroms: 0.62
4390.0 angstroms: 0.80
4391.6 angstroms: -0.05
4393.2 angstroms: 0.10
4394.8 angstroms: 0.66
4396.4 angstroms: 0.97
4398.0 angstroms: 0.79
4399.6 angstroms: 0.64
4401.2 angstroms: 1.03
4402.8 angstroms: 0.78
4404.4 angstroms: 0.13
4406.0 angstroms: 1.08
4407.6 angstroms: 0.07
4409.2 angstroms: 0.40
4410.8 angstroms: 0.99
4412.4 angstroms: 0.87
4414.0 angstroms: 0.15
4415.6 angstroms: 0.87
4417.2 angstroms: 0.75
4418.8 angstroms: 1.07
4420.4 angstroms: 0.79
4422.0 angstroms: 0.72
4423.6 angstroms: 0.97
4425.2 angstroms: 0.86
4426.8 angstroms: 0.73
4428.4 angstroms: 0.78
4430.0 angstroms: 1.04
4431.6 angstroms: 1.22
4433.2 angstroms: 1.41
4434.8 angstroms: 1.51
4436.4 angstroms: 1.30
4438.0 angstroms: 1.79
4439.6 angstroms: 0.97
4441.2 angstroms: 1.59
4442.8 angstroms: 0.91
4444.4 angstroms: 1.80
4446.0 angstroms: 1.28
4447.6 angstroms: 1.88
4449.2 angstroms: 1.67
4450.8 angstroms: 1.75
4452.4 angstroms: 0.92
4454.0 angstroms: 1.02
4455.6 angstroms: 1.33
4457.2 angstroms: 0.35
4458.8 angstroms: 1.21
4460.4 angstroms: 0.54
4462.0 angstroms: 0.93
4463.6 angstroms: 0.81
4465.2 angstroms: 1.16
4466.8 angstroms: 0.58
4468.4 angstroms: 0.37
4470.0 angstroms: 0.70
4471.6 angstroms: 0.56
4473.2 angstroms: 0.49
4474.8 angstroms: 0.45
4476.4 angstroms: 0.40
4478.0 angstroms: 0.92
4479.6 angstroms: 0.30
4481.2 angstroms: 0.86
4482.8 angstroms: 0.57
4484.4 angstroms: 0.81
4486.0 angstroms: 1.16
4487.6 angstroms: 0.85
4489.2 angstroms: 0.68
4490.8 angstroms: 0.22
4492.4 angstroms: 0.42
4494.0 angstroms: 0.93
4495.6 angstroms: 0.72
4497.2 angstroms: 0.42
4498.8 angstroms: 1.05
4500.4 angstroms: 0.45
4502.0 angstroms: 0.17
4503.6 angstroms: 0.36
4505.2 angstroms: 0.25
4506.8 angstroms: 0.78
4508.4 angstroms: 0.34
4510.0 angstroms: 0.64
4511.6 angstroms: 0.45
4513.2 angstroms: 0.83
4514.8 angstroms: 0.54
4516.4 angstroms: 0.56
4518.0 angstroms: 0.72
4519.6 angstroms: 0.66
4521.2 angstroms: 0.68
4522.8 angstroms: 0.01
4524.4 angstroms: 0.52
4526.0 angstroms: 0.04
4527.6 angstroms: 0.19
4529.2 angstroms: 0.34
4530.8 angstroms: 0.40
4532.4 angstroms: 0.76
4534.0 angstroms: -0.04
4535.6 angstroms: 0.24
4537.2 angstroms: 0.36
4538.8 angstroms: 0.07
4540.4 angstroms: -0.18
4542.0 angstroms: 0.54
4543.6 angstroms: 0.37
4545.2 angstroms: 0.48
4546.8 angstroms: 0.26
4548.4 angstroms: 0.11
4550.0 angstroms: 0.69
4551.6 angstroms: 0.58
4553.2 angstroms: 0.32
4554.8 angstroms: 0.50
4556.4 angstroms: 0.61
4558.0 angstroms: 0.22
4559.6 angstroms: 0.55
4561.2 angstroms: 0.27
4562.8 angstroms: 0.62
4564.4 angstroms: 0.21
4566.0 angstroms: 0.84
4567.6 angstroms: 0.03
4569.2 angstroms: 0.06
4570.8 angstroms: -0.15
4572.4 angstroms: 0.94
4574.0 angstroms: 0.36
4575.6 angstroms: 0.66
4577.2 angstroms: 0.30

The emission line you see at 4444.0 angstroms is C IV 1549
